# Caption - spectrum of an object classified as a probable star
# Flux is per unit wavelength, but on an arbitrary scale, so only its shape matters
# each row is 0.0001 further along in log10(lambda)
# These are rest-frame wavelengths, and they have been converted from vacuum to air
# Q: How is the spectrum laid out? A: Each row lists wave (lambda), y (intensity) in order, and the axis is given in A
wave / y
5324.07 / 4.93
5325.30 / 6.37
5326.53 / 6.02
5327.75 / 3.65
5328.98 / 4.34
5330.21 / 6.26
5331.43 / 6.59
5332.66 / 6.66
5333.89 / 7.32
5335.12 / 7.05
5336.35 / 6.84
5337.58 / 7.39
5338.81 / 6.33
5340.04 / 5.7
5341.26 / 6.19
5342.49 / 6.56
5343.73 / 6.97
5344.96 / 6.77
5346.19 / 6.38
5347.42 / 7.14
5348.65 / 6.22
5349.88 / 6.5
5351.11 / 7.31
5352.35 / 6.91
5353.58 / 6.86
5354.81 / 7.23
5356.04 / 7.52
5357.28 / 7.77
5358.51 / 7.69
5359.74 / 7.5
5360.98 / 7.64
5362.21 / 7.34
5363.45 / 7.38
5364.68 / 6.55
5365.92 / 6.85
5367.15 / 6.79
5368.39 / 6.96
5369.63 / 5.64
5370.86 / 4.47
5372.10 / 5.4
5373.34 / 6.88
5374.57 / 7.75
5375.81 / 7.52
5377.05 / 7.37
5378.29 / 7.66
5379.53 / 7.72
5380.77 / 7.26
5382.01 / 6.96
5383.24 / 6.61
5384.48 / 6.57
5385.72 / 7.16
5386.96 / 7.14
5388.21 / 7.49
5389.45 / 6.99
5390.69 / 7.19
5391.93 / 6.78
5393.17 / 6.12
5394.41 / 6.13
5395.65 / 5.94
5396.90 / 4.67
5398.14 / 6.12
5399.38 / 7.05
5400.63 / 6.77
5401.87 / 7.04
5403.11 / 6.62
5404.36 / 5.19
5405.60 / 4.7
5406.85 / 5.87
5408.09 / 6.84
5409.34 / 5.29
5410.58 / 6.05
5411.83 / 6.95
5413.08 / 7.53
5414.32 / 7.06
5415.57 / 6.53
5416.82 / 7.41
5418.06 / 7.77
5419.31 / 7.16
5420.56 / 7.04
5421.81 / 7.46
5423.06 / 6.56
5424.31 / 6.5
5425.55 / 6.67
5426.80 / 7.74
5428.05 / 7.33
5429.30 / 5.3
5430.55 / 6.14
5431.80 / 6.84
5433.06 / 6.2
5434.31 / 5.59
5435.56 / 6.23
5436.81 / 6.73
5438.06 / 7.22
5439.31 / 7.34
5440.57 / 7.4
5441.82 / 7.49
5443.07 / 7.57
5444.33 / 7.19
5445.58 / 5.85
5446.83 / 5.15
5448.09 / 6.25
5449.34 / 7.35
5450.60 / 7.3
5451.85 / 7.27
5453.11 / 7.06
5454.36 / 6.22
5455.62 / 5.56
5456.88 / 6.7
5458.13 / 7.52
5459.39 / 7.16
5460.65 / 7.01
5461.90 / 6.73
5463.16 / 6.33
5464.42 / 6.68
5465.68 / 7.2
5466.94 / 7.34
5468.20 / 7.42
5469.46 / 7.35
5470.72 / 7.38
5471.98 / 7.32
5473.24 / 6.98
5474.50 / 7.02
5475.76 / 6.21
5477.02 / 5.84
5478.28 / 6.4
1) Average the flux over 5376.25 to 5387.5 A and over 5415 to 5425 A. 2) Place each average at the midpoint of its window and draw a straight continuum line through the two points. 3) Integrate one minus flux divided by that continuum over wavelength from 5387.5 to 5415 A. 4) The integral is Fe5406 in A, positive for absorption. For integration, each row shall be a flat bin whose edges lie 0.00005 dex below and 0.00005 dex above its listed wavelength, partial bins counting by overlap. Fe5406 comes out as 2.82 A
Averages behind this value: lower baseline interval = 7.17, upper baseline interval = 7.06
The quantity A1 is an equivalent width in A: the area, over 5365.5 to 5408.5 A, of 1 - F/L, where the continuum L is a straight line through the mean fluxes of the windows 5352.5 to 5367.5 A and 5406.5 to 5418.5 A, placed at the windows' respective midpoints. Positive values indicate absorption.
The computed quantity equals 2.6 A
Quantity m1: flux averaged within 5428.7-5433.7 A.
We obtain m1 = 6.11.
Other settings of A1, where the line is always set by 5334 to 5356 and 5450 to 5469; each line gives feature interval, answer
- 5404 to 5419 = 0.8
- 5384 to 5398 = 0.6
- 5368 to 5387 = 0.0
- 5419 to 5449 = 0.7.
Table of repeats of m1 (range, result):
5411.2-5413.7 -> 7.23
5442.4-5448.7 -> 6.41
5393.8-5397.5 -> 5.58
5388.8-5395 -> 6.66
